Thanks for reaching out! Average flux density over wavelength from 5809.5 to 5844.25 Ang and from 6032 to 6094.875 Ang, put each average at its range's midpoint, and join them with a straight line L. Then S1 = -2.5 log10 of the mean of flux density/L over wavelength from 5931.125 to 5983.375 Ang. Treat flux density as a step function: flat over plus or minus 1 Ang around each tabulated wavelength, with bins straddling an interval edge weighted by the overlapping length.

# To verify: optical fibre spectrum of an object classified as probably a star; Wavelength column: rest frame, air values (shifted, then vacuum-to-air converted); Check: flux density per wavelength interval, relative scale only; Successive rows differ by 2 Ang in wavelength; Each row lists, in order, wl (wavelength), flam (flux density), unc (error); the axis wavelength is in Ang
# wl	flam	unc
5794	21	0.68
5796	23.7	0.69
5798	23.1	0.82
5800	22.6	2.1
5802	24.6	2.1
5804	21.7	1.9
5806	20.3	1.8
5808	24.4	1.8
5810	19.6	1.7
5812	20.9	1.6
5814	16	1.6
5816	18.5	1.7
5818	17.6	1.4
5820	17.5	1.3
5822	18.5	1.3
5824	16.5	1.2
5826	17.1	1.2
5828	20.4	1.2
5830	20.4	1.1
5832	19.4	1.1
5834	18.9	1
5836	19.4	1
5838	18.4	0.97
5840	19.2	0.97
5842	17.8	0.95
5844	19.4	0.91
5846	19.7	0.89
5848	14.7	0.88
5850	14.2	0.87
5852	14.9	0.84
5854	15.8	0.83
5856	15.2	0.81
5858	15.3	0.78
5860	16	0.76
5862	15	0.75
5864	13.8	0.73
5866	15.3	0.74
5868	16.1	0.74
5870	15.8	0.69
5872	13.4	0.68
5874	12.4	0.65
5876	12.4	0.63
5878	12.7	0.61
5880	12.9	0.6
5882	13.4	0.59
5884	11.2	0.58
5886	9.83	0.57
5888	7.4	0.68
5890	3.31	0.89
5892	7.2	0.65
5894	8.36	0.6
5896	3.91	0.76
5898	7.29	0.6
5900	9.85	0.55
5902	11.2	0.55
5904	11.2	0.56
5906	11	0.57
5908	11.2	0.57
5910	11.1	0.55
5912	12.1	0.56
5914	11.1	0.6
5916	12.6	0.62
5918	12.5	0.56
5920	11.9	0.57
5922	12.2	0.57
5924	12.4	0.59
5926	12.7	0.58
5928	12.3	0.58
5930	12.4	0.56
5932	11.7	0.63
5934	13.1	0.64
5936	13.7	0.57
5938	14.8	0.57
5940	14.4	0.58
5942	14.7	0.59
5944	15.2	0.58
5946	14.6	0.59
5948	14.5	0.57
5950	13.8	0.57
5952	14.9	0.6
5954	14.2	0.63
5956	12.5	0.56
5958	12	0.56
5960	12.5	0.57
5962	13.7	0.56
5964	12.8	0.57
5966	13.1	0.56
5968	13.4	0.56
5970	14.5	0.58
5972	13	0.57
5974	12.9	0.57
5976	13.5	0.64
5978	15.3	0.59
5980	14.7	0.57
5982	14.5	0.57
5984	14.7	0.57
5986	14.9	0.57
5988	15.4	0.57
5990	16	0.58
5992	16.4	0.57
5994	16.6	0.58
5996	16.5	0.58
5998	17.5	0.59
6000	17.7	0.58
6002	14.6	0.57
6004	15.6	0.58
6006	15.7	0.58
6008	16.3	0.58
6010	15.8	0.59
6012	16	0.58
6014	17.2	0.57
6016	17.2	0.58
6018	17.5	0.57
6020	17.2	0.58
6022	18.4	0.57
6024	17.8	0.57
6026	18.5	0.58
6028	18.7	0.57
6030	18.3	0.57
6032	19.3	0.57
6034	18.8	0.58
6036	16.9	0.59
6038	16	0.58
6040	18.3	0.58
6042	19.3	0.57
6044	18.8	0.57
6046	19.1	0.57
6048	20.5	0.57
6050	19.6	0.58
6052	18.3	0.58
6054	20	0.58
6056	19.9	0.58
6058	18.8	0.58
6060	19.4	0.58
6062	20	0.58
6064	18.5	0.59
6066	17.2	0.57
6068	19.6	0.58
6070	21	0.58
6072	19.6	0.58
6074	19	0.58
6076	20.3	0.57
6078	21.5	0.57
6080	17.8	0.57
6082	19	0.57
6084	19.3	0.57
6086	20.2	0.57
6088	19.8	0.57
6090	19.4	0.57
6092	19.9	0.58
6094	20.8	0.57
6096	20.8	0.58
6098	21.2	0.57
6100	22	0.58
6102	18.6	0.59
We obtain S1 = 0.35 mag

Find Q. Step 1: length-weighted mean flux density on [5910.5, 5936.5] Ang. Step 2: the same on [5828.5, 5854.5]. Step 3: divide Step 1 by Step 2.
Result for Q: 0.69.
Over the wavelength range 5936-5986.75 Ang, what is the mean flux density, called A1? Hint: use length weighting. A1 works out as 14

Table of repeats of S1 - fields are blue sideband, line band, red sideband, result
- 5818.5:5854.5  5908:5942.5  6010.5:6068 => 0.39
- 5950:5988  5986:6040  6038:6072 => -0.03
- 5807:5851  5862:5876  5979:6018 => 0.24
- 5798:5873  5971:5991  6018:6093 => 0.28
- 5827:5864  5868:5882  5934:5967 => 0.21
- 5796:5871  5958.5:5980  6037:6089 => 0.36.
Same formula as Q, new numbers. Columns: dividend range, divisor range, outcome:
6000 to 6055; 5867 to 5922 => 1.63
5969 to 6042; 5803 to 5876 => 0.94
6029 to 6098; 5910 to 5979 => 1.46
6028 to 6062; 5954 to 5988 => 1.38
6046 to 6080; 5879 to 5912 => 2.06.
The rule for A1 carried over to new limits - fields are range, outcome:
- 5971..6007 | 15.3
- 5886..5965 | 11.7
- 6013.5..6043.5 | 18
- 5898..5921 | 11.3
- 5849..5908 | 11.9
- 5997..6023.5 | 16.7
